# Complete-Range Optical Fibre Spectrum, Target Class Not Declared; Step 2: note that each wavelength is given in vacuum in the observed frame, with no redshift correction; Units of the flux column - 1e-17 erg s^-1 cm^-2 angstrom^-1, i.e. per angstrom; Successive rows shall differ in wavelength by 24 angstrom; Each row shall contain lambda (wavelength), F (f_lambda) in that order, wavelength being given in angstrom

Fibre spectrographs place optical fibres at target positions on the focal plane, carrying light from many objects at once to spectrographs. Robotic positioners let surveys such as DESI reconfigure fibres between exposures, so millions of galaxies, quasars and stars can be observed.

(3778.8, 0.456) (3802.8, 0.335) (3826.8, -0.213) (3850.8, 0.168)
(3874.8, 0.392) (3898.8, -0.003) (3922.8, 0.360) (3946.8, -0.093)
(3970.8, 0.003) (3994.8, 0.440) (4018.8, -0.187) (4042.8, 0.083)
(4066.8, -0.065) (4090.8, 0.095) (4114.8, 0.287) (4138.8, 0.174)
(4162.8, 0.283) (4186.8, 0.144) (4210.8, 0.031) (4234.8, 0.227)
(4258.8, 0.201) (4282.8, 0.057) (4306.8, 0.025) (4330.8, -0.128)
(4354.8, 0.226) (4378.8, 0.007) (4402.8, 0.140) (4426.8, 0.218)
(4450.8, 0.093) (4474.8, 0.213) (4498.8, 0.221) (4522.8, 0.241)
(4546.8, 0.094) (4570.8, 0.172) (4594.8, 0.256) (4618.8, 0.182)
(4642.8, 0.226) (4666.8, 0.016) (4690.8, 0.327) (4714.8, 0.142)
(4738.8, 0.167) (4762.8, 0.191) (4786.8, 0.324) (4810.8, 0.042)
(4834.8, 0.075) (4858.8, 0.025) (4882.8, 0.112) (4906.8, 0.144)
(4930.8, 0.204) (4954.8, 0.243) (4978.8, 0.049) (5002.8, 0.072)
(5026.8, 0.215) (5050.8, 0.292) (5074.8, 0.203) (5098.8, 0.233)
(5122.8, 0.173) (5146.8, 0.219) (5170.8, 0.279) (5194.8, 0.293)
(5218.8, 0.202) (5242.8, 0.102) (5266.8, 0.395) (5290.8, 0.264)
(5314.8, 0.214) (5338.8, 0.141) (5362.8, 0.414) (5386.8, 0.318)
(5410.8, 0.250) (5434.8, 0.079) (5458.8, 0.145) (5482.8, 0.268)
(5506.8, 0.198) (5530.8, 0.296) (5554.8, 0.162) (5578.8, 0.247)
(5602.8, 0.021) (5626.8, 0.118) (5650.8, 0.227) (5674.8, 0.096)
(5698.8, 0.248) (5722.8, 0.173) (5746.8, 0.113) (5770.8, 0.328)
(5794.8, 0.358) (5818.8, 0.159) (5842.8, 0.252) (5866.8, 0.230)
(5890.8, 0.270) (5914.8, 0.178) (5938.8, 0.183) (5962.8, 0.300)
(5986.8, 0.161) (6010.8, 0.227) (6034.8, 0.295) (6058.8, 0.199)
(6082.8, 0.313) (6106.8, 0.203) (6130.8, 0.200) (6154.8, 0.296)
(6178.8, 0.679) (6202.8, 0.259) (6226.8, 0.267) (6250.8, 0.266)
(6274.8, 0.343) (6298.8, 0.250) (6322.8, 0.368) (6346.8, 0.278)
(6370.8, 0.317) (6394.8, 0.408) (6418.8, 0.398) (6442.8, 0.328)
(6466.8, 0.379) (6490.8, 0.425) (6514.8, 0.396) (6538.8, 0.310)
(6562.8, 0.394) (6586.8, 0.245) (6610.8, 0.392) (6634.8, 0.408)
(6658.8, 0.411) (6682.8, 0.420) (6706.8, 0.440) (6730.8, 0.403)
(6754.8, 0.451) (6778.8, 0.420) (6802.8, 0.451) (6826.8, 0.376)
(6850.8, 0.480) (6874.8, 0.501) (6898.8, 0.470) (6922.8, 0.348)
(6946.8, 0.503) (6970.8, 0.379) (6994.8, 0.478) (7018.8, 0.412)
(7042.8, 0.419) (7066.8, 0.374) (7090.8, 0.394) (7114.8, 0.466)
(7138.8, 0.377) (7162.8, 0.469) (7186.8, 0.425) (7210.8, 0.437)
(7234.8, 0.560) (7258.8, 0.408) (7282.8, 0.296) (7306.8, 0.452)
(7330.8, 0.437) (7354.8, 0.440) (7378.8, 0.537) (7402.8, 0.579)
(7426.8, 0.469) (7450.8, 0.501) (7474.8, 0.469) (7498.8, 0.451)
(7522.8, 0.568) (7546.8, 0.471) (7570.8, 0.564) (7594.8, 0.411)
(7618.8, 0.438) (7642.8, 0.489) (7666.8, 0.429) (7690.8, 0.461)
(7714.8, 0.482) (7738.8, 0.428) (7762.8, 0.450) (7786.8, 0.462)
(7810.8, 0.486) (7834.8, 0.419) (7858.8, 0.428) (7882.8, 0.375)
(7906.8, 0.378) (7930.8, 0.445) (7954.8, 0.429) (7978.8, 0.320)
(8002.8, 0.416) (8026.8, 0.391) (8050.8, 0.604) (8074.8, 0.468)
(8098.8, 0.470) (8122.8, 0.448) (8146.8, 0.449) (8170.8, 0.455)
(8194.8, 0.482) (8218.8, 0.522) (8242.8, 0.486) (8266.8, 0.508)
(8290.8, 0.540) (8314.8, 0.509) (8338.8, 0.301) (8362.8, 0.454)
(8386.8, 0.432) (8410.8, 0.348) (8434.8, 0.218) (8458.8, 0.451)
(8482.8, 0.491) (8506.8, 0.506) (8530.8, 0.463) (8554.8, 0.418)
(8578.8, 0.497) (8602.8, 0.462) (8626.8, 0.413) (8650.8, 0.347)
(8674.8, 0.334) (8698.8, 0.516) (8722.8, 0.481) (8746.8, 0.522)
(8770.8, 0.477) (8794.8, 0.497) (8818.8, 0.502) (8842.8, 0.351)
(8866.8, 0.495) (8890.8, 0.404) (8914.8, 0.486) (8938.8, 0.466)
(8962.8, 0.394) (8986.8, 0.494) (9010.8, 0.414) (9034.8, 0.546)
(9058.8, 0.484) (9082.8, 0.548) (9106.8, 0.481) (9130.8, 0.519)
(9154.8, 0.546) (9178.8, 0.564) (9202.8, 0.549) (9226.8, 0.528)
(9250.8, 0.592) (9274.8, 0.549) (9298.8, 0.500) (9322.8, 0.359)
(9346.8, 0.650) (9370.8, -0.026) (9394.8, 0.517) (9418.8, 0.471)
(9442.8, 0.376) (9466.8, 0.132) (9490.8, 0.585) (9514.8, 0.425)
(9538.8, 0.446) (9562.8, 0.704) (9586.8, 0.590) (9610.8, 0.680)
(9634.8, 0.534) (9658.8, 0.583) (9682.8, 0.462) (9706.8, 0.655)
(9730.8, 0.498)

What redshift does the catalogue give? 0.658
